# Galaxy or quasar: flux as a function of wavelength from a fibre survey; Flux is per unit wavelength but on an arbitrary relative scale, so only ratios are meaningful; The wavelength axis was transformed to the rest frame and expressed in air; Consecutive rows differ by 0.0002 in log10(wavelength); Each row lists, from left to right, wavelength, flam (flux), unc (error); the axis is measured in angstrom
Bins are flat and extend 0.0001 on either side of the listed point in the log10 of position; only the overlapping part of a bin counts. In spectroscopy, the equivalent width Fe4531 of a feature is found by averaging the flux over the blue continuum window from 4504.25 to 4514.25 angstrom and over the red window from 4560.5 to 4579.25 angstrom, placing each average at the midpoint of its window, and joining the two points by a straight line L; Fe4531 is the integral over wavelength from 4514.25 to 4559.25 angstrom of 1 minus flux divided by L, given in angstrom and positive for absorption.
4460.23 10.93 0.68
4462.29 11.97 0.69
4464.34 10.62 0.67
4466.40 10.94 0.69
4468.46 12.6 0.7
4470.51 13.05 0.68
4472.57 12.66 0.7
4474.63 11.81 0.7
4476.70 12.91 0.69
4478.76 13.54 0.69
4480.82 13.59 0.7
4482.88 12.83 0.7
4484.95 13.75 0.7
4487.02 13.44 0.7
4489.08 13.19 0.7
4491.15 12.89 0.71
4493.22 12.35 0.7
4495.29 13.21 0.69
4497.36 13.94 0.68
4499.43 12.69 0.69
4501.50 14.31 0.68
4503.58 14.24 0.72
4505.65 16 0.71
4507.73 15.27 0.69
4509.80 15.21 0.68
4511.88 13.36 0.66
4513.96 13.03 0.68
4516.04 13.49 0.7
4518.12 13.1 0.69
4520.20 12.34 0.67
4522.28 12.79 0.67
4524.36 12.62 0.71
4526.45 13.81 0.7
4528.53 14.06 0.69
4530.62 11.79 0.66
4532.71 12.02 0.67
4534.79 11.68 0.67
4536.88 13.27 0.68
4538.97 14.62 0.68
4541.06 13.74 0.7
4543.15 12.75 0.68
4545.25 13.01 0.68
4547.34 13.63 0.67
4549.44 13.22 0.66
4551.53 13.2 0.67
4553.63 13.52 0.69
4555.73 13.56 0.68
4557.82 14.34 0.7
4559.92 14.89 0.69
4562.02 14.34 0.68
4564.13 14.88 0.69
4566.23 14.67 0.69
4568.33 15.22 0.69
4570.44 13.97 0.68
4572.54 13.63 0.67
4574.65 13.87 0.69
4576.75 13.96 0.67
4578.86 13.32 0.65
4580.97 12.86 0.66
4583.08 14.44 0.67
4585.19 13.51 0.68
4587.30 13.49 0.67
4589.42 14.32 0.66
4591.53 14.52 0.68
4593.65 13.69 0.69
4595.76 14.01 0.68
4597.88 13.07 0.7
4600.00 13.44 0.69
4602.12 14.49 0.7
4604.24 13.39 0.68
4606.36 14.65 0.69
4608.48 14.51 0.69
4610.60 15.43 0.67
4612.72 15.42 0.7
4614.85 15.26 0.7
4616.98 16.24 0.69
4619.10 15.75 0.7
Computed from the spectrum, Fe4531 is 4.0 angstrom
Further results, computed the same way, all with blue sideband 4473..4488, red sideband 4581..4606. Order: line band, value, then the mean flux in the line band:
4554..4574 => -1.0 angstrom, 14.3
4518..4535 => 0.9 angstrom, 12.7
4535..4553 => 0.2 angstrom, 13.3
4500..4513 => -1.4 angstrom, 14.6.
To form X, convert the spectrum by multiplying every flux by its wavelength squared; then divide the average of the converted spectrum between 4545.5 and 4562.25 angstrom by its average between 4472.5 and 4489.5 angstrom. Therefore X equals 1.09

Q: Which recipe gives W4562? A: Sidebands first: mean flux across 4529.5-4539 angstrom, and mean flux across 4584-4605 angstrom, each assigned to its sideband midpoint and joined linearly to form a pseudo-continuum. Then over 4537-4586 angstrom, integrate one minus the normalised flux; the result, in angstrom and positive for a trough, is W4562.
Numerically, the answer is -3.0 angstrom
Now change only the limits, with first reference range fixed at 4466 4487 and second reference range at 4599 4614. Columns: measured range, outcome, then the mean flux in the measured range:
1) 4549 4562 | 0.0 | 13.9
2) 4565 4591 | 0.3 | 14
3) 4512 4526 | 0.4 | 13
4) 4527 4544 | 0.7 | 13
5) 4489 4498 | 0.0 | 13.1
